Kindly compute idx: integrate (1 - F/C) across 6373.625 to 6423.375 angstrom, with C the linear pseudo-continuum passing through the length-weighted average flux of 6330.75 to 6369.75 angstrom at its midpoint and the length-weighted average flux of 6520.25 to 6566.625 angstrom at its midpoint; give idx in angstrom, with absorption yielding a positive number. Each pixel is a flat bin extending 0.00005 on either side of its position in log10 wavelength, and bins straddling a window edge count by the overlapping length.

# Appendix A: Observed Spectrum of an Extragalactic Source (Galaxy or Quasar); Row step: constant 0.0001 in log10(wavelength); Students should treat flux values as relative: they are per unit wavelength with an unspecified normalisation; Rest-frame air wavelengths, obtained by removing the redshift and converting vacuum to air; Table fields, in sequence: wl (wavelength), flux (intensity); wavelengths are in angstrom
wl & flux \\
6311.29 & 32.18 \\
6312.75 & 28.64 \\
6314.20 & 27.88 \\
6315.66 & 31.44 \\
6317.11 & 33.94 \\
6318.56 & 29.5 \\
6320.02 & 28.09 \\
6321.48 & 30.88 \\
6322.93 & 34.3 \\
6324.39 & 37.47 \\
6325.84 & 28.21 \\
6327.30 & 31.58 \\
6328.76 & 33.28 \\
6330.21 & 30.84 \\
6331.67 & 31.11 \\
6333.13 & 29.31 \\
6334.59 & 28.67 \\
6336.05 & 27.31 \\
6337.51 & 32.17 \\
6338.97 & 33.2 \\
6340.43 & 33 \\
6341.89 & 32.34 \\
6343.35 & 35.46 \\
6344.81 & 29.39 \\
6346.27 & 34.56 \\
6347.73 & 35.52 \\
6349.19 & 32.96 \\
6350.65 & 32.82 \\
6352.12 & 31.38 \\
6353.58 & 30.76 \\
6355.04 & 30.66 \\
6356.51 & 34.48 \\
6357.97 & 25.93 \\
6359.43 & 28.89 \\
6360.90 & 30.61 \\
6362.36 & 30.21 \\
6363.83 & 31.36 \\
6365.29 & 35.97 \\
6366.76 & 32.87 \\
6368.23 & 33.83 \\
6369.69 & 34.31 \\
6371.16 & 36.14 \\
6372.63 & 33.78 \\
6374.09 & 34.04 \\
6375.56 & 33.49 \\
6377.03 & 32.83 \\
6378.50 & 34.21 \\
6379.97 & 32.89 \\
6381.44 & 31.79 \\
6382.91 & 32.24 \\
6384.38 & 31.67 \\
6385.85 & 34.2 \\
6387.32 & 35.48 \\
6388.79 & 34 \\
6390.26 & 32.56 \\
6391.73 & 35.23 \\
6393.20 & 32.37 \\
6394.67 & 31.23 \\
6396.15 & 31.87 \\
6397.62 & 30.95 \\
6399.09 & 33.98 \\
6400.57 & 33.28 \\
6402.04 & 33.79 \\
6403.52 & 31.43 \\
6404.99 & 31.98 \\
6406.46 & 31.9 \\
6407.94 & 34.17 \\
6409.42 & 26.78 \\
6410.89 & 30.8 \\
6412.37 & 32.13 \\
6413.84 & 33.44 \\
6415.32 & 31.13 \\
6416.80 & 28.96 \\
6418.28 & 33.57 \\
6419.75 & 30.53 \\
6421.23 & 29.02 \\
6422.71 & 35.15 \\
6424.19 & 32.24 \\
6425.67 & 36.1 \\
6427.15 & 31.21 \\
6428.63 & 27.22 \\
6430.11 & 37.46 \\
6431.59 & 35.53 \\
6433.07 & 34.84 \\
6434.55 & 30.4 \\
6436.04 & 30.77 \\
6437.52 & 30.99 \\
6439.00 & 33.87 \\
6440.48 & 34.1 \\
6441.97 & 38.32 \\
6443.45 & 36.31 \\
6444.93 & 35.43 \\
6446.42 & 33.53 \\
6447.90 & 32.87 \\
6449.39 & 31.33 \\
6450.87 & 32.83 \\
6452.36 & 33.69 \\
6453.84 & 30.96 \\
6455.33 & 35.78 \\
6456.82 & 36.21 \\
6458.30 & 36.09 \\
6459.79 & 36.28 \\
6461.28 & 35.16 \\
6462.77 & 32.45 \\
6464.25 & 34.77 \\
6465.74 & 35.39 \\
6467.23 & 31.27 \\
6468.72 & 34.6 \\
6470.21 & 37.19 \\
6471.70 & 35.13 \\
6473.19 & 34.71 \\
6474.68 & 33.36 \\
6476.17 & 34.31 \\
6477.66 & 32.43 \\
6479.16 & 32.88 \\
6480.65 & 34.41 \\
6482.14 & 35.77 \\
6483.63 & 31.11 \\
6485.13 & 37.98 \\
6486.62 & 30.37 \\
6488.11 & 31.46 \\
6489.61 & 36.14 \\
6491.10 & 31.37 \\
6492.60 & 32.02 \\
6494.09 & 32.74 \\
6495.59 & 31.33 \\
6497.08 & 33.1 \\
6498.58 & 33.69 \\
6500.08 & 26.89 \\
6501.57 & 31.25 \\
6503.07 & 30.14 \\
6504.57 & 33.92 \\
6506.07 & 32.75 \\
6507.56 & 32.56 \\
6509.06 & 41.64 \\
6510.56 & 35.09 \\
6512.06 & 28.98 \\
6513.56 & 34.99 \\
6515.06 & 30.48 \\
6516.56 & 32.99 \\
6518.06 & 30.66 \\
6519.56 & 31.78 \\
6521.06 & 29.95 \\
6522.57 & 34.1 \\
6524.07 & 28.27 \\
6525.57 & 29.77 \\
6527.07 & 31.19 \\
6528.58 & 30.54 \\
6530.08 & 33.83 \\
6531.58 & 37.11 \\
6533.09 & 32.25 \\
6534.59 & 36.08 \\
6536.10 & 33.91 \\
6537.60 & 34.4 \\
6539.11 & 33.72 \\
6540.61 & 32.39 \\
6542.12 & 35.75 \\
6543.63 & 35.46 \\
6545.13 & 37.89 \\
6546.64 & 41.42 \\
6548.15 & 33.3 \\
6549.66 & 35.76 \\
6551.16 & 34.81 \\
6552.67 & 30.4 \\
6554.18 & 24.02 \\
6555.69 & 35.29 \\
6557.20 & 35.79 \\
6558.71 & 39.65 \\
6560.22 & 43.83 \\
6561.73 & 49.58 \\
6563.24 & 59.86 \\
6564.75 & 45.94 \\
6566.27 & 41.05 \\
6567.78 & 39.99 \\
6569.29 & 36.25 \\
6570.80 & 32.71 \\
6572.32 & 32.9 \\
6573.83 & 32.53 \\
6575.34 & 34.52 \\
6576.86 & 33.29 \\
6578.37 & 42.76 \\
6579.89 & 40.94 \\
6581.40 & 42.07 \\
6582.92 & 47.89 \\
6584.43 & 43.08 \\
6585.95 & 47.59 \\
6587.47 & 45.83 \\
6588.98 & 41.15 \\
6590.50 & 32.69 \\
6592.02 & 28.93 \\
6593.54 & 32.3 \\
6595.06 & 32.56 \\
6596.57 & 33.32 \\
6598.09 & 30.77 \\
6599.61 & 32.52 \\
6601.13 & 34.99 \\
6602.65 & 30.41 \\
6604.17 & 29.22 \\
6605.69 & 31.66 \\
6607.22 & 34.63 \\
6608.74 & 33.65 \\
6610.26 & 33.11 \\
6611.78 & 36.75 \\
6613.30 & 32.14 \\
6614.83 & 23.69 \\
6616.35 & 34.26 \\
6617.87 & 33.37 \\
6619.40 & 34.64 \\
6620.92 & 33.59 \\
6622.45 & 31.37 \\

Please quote 0.6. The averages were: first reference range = 31.8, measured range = 32.4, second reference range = 36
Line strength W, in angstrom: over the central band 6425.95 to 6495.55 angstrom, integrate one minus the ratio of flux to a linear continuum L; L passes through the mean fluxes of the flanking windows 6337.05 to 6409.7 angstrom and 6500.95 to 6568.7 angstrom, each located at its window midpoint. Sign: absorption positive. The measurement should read 0.6 angstrom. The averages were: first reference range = 32.7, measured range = 33.8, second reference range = 35.2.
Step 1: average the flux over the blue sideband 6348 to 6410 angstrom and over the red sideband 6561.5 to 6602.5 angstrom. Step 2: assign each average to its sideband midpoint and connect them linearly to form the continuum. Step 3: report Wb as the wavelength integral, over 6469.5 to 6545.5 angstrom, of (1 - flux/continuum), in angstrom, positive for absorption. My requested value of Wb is 6.6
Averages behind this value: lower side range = 32.5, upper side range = 38.5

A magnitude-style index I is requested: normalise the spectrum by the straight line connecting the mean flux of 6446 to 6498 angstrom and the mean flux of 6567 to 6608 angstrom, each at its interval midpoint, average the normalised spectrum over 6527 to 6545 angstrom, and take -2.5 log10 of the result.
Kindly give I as 0.03 mag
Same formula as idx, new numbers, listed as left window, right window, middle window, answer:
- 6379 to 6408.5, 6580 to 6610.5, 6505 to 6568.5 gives -0.5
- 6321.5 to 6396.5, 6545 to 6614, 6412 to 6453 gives 1.2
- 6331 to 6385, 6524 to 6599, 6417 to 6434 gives 0.5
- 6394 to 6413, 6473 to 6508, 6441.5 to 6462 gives -1.4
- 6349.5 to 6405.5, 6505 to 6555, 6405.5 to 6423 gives 0.8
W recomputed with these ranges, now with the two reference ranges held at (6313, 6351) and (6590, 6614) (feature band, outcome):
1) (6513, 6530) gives 0.4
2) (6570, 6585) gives -2.7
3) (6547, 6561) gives -1.1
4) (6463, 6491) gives -1.6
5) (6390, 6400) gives -0.2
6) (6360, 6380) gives -0.9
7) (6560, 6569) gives -3.9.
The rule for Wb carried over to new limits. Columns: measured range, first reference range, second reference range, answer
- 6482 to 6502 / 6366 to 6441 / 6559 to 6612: 1.6 angstrom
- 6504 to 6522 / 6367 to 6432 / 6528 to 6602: 1.4 angstrom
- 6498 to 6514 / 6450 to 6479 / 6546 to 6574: 1.4 angstrom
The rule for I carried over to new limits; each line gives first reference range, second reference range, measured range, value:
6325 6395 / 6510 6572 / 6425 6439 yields 0.03 mag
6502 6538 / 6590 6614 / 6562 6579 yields -0.21 mag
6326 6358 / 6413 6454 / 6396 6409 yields 0.00 mag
